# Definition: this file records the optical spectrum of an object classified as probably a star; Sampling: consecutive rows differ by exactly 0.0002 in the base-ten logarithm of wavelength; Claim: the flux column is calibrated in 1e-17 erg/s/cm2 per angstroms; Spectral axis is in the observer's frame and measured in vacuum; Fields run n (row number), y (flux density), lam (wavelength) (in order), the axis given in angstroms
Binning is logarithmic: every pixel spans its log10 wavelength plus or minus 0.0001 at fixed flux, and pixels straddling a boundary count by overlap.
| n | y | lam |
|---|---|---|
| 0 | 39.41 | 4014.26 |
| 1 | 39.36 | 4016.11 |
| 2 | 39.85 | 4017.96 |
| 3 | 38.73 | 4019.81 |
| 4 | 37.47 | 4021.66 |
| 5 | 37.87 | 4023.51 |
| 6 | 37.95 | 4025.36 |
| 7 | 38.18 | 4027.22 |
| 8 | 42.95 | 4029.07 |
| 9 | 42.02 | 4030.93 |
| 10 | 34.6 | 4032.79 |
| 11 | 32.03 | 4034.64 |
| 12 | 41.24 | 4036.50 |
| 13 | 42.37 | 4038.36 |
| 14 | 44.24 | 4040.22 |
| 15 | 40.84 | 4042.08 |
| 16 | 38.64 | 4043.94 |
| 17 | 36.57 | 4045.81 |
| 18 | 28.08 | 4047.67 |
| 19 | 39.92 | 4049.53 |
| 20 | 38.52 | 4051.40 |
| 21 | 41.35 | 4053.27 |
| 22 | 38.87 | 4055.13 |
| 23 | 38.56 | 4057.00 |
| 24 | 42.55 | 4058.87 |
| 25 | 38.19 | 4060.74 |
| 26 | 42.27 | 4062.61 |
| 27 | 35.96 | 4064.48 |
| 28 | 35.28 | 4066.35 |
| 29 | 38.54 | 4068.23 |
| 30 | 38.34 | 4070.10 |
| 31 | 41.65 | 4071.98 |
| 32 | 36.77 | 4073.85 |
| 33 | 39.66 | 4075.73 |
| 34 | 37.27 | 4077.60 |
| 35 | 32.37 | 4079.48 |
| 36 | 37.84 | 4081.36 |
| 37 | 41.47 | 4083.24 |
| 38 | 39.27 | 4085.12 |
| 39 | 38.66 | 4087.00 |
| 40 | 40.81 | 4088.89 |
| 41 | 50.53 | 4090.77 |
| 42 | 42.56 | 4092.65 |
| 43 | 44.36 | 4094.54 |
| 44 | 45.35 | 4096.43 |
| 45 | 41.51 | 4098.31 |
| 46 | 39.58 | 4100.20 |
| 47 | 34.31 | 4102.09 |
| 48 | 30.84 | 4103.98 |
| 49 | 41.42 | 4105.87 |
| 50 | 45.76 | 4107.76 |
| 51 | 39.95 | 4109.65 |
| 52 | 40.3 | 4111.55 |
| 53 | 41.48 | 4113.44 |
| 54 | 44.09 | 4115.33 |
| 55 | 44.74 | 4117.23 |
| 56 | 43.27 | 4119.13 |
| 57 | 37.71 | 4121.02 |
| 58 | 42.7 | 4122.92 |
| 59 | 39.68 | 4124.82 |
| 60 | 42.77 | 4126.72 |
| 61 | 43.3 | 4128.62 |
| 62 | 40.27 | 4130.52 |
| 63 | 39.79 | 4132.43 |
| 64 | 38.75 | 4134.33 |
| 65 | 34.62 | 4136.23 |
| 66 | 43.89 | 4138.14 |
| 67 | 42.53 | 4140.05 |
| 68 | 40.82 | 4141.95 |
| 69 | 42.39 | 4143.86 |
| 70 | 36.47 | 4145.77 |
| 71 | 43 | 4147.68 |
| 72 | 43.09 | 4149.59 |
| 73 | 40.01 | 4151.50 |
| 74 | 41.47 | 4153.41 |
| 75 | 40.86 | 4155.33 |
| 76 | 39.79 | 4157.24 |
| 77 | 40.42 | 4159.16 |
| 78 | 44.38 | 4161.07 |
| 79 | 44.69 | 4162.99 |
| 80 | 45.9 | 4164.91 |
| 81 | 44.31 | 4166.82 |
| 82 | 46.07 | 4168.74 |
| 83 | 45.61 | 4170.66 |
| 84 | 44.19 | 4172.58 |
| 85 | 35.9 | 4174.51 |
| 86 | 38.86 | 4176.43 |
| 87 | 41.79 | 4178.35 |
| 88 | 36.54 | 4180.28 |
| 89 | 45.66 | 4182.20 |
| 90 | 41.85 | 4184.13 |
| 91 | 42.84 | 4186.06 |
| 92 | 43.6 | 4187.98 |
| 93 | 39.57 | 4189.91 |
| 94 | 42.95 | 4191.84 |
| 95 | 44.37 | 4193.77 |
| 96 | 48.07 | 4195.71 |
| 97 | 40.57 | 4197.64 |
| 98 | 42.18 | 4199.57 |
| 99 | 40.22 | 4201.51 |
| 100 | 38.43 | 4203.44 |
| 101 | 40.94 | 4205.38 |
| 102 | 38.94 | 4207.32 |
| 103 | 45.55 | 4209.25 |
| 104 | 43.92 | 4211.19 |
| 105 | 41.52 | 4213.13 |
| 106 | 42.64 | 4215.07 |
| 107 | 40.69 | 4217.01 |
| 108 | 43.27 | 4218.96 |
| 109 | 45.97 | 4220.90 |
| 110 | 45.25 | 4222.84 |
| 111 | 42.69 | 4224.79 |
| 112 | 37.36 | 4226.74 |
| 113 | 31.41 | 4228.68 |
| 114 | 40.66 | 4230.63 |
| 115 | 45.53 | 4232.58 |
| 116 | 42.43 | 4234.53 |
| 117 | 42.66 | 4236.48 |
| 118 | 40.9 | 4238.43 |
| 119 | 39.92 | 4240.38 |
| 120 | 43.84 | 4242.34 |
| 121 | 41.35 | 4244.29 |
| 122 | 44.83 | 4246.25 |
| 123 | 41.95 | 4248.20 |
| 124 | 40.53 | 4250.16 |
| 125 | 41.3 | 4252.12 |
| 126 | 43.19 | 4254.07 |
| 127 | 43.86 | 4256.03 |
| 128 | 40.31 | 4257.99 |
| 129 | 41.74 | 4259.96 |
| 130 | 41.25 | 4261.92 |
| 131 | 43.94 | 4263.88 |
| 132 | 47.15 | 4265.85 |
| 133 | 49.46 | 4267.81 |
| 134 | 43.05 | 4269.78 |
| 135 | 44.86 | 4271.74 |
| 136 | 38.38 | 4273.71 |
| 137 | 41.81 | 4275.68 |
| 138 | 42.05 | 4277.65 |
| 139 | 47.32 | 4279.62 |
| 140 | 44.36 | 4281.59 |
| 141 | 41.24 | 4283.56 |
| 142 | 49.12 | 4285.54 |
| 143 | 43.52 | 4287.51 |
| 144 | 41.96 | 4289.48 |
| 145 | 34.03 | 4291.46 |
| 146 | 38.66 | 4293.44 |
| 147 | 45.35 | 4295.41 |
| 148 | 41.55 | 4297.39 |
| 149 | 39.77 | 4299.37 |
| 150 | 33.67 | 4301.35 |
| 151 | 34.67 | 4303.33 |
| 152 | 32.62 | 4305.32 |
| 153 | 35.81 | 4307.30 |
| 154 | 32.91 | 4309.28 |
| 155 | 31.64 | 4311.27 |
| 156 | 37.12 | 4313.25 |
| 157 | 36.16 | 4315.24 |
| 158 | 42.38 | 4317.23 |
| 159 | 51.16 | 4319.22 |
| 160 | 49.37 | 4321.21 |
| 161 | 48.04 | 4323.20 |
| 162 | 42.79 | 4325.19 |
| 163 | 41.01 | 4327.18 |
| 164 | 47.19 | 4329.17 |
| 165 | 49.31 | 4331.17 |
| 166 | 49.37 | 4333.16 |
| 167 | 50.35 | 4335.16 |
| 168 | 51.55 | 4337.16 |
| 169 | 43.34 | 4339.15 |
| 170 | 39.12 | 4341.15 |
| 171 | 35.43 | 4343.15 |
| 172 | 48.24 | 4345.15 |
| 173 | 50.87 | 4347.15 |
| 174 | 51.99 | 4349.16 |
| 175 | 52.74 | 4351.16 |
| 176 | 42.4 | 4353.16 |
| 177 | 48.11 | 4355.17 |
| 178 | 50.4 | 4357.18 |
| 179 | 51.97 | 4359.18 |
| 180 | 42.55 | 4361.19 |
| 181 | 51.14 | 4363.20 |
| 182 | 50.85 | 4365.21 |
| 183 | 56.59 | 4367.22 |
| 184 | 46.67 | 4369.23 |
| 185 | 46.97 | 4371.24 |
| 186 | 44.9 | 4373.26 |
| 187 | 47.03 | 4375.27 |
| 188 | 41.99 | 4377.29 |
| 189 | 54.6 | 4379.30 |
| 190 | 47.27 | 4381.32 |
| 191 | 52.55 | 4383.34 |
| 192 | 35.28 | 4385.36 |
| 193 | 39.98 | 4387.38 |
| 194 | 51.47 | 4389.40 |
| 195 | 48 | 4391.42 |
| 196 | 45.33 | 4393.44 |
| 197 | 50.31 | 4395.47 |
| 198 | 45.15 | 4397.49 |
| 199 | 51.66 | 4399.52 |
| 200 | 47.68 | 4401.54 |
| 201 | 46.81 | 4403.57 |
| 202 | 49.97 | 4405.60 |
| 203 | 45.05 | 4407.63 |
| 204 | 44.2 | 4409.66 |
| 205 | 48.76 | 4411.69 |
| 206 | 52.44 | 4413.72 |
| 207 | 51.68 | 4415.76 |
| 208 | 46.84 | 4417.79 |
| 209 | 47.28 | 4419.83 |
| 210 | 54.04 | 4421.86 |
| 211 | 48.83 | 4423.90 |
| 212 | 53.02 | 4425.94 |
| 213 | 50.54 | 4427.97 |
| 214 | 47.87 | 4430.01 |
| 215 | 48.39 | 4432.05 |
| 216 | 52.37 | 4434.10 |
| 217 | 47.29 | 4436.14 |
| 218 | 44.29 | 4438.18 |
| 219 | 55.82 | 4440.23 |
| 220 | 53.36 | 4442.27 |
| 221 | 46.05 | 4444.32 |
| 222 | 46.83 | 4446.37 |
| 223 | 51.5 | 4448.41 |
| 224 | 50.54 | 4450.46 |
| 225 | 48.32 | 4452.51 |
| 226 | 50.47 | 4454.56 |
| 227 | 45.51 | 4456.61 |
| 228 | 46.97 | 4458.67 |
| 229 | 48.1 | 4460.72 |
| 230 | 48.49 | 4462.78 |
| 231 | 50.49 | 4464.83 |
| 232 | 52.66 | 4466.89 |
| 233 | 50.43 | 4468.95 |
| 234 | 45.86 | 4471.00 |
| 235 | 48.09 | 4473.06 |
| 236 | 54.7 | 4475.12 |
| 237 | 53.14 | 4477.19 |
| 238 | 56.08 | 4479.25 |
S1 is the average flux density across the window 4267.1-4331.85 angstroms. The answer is 41.5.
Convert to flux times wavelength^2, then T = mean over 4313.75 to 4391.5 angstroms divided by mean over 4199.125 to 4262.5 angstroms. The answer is 1.2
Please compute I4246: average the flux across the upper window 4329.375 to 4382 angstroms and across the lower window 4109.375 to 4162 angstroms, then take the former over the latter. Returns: 1.2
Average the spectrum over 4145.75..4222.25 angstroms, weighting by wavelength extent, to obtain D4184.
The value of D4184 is 42.3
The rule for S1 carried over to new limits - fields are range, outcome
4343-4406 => 47.9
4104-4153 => 41.1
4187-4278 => 42.3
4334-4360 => 47.4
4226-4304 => 41.8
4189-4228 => 42.2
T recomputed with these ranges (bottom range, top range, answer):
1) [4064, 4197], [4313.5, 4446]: 1.31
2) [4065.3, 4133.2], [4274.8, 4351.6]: 1.17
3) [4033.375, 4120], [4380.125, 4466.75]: 1.44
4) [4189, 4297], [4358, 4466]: 1.24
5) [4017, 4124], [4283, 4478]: 1.36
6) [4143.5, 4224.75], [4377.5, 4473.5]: 1.29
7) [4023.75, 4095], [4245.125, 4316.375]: 1.16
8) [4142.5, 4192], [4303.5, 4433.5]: 1.22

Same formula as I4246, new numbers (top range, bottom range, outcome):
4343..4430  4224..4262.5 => 1.17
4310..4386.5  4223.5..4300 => 1.10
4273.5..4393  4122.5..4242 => 1.06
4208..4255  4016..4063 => 1.08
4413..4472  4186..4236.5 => 1.18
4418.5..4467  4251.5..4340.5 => 1.17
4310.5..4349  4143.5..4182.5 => 1.07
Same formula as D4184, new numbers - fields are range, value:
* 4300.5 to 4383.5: 45.1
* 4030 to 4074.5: 38.7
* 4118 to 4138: 40.5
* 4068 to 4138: 40.4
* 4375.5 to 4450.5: 48.5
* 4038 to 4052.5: 38.5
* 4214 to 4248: 41.8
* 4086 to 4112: 41.1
